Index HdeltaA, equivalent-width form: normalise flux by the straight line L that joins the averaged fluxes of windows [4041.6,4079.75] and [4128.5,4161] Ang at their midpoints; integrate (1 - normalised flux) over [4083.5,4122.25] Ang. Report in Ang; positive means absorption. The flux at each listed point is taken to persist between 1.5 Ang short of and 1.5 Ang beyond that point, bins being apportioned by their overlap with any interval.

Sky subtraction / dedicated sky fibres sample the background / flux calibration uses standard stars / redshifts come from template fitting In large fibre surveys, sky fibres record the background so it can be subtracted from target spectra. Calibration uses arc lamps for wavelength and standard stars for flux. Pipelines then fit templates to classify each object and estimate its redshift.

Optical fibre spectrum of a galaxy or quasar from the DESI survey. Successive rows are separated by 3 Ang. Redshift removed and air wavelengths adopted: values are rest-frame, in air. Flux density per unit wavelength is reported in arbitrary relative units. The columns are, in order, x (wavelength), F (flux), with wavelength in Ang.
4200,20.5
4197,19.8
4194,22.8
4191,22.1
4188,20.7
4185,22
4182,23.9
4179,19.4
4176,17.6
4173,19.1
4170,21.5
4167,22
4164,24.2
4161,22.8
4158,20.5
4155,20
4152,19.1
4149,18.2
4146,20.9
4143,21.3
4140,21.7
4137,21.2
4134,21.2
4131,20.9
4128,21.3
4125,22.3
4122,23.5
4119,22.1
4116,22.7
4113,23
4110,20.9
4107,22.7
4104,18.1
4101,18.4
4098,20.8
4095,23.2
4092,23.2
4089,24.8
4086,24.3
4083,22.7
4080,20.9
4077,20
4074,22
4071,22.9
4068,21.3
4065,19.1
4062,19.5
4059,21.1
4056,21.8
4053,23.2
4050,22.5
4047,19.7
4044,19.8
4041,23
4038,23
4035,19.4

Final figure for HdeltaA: -2.3 Ang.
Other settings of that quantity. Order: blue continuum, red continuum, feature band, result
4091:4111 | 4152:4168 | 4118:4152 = 0.22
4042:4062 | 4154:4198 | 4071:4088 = -0.71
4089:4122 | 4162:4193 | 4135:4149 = 0.38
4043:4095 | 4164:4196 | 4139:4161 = 1.02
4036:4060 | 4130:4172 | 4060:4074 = 0.49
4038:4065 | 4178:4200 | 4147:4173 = 0.65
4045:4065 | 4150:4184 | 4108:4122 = -0.90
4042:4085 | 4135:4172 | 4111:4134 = -1.11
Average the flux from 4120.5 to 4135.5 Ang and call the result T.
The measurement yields 21.8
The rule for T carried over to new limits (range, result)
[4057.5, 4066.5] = 19.9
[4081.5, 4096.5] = 23.6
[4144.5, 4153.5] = 19.4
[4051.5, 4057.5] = 22.5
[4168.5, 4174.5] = 20.3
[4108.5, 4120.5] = 22.2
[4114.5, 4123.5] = 22.8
